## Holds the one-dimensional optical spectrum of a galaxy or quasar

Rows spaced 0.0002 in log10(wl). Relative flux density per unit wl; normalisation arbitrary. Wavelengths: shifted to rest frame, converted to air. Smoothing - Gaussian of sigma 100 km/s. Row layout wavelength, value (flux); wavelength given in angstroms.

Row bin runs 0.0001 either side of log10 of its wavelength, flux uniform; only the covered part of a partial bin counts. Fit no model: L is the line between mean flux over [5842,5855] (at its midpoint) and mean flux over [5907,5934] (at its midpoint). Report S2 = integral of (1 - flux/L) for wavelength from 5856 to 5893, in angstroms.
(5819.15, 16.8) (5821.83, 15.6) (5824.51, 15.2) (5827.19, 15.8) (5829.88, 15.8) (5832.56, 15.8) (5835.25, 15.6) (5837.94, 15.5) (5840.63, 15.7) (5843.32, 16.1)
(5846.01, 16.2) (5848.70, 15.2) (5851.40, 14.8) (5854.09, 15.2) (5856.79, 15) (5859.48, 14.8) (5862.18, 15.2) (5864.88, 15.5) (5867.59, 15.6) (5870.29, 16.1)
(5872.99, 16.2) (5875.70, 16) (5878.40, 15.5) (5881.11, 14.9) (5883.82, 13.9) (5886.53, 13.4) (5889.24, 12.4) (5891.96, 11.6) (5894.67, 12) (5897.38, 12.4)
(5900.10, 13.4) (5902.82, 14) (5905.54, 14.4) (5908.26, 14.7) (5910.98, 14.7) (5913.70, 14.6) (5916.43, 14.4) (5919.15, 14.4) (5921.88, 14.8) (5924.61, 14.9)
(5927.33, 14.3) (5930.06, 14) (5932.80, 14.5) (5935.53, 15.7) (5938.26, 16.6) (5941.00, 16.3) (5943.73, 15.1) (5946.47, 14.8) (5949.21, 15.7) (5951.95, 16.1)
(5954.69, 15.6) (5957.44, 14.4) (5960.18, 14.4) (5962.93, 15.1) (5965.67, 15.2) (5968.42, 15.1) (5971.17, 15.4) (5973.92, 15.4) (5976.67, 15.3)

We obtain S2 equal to 1.0 angstroms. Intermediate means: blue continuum 15.5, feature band 14.7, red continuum 14.5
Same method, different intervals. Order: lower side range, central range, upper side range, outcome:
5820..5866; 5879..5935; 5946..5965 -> 5.0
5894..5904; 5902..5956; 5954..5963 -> -4.3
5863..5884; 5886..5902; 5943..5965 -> 3.0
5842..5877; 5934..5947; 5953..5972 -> -0.5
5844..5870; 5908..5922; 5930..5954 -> 0.8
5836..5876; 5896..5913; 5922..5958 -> 1.6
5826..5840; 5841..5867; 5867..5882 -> 0.6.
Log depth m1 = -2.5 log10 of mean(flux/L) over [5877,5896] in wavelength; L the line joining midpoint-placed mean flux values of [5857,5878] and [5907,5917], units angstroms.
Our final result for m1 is 0.14 mag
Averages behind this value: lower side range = 15.6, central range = 13.4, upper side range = 14.6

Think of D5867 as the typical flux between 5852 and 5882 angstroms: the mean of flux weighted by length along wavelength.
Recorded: 15.5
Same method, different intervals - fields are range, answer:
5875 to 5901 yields 13.5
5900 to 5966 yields 14.9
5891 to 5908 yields 13.1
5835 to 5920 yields 14.7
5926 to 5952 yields 15.3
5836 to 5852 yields 15.6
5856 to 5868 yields 15.2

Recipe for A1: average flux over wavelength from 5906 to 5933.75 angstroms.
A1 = 14.5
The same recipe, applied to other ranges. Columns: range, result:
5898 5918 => 14.2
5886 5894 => 12.3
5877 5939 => 14.1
